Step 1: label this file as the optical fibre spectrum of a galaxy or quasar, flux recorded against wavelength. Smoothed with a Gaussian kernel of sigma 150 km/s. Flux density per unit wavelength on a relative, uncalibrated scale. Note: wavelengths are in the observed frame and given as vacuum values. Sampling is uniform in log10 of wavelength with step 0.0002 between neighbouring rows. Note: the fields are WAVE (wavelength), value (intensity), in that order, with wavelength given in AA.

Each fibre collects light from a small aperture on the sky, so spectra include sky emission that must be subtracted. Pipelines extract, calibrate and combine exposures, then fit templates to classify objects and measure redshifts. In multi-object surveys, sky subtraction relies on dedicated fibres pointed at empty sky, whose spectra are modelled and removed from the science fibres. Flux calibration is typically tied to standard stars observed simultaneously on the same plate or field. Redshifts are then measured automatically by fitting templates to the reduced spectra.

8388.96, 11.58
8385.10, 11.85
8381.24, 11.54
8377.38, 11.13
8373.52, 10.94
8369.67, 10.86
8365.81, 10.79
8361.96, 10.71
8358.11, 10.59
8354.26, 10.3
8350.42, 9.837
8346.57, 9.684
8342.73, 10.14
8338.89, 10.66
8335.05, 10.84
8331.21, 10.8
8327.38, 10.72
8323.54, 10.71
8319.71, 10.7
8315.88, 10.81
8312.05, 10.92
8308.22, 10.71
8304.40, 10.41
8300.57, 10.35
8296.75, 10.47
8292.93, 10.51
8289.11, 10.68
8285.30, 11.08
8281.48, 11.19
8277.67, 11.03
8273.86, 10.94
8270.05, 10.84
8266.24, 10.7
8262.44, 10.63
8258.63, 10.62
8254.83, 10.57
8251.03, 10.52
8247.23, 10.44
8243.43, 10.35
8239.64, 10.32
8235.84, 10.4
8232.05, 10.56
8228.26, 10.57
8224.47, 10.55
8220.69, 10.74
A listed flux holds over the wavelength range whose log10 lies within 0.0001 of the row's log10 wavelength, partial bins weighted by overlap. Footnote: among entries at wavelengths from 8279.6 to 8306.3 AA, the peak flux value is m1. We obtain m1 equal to 11.19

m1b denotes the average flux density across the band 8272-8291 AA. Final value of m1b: 11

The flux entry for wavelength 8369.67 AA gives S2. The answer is 10.86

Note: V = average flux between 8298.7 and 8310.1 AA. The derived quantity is 10.5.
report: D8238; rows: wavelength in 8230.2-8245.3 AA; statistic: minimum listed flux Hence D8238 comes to 10.32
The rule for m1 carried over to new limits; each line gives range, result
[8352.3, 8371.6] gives 10.86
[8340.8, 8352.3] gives 10.14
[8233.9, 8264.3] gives 10.63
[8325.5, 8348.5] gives 10.84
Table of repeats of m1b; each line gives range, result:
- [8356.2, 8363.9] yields 10.7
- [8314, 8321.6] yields 10.8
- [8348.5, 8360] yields 10.2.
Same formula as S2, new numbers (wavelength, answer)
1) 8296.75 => 10.47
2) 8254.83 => 10.57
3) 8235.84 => 10.4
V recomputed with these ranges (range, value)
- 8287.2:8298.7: 10.6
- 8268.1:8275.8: 10.9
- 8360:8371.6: 10.8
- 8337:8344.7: 10.4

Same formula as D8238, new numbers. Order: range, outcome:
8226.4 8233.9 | 10.56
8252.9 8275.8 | 10.57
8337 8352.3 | 9.684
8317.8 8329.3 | 10.7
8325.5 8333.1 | 10.72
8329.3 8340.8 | 10.66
